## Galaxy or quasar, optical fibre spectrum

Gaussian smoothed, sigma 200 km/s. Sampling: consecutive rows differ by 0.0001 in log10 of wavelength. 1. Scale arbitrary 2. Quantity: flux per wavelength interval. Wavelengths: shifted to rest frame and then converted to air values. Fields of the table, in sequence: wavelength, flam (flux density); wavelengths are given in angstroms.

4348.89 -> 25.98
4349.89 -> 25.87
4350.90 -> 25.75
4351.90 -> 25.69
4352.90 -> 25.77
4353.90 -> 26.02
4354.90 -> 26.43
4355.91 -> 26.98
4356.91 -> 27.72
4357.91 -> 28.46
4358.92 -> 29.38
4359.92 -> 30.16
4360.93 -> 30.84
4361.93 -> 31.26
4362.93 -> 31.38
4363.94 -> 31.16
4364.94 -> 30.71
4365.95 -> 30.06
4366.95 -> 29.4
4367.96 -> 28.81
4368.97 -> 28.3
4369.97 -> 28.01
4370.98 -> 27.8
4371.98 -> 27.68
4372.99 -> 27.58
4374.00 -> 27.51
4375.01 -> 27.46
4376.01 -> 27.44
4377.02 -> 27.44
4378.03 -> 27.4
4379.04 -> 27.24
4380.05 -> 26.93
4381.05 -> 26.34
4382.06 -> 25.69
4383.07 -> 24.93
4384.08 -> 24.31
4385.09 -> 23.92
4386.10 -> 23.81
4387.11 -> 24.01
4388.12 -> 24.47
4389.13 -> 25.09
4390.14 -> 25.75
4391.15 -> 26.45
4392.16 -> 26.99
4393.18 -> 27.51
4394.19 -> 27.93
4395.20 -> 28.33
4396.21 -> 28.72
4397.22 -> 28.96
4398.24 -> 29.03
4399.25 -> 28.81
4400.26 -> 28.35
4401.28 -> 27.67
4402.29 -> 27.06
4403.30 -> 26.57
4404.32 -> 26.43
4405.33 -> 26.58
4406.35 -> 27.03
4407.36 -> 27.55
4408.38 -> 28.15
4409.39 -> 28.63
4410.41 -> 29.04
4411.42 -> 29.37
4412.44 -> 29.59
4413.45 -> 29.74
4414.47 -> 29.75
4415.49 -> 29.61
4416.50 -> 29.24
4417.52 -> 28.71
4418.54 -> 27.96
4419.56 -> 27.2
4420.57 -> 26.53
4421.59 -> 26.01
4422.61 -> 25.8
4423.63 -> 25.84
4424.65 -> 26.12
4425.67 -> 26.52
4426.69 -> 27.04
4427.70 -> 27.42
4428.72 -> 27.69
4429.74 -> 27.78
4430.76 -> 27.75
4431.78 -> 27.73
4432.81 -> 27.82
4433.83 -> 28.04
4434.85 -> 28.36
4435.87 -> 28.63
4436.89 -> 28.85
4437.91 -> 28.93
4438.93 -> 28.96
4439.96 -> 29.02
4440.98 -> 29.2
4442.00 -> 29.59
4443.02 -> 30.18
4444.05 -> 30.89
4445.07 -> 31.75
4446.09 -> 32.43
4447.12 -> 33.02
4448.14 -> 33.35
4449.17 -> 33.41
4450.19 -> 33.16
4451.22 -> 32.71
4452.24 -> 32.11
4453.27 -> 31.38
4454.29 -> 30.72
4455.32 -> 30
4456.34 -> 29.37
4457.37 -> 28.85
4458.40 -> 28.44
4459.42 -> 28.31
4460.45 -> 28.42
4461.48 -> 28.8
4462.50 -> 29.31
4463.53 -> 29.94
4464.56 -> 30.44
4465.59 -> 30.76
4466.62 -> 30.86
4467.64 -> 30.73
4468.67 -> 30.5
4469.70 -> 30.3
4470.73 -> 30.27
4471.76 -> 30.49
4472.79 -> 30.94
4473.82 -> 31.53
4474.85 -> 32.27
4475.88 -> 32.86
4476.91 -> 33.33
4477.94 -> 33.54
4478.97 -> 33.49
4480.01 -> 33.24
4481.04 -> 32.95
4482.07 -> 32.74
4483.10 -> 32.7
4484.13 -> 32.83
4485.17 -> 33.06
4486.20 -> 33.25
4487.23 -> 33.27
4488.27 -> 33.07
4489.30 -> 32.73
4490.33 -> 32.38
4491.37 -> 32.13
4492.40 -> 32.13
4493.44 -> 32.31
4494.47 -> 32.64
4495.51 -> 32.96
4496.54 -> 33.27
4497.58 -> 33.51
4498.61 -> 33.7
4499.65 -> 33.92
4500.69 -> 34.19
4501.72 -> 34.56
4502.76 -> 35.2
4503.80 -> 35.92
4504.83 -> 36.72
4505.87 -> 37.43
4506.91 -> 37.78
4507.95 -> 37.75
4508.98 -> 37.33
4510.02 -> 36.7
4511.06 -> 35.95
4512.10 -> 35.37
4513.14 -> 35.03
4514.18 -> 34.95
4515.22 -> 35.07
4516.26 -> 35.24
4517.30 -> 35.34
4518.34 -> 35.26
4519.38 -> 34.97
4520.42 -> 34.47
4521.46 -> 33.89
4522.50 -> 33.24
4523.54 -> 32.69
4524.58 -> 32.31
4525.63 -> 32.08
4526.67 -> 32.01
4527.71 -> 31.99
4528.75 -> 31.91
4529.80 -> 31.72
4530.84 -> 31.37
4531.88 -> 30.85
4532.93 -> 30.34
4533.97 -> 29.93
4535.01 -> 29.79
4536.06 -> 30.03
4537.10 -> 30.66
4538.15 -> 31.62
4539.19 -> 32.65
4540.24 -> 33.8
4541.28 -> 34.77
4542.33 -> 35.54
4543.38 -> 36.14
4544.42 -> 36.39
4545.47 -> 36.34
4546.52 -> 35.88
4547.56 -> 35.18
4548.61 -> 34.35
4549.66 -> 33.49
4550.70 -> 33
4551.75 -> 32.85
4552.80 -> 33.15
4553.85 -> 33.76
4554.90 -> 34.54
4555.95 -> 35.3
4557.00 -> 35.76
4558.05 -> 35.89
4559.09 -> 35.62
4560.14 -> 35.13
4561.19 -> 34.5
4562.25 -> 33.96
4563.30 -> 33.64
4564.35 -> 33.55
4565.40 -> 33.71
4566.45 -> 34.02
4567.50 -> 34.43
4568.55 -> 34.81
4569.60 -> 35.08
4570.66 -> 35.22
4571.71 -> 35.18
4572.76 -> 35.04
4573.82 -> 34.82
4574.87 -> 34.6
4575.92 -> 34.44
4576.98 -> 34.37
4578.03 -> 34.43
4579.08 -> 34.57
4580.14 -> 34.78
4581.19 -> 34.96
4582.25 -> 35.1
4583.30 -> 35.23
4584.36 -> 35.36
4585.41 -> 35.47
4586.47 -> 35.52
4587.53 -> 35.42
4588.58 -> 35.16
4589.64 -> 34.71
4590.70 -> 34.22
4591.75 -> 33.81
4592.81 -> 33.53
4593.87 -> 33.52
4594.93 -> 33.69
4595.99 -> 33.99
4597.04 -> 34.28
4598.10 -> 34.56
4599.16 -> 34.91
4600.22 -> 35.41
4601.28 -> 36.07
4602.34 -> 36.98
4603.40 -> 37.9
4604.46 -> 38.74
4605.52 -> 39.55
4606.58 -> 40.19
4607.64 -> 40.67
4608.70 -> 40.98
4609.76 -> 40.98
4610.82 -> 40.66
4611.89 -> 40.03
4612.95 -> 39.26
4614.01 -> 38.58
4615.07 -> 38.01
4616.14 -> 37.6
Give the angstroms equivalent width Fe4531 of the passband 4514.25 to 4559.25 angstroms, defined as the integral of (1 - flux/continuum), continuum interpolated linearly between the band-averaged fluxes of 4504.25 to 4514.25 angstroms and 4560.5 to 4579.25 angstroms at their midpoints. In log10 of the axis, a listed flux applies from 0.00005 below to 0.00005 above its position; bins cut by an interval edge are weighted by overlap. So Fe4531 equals 2.6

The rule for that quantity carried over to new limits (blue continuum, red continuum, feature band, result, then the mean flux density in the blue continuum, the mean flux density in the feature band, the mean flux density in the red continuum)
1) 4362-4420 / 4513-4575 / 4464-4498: -1.0 angstroms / 27.7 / 32.2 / 33.8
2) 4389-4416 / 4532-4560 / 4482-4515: -2.6 angstroms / 28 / 34.3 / 33.7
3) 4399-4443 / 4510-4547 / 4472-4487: -0.9 angstroms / 28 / 32.7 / 33.5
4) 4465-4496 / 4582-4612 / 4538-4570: 0.3 angstroms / 32.2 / 34.5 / 36.4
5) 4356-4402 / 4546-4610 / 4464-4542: -1.8 angstroms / 27.7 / 33.1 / 35.2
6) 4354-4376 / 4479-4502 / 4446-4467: 0.8 angstroms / 28.8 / 30.7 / 33.1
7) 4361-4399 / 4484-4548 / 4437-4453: -0.4 angstroms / 27.5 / 31.2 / 33.8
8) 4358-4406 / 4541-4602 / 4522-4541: 0.9 angstroms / 27.6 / 31.7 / 34.7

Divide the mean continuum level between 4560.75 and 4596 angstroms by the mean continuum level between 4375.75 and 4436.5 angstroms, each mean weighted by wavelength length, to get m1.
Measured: 1.27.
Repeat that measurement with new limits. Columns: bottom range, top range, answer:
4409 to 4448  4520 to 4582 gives 1.18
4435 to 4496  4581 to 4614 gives 1.17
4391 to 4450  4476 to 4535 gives 1.18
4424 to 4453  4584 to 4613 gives 1.24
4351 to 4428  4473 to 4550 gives 1.22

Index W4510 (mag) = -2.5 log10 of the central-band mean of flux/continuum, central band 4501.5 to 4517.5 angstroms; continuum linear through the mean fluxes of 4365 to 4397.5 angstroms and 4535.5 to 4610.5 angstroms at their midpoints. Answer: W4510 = -0.12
